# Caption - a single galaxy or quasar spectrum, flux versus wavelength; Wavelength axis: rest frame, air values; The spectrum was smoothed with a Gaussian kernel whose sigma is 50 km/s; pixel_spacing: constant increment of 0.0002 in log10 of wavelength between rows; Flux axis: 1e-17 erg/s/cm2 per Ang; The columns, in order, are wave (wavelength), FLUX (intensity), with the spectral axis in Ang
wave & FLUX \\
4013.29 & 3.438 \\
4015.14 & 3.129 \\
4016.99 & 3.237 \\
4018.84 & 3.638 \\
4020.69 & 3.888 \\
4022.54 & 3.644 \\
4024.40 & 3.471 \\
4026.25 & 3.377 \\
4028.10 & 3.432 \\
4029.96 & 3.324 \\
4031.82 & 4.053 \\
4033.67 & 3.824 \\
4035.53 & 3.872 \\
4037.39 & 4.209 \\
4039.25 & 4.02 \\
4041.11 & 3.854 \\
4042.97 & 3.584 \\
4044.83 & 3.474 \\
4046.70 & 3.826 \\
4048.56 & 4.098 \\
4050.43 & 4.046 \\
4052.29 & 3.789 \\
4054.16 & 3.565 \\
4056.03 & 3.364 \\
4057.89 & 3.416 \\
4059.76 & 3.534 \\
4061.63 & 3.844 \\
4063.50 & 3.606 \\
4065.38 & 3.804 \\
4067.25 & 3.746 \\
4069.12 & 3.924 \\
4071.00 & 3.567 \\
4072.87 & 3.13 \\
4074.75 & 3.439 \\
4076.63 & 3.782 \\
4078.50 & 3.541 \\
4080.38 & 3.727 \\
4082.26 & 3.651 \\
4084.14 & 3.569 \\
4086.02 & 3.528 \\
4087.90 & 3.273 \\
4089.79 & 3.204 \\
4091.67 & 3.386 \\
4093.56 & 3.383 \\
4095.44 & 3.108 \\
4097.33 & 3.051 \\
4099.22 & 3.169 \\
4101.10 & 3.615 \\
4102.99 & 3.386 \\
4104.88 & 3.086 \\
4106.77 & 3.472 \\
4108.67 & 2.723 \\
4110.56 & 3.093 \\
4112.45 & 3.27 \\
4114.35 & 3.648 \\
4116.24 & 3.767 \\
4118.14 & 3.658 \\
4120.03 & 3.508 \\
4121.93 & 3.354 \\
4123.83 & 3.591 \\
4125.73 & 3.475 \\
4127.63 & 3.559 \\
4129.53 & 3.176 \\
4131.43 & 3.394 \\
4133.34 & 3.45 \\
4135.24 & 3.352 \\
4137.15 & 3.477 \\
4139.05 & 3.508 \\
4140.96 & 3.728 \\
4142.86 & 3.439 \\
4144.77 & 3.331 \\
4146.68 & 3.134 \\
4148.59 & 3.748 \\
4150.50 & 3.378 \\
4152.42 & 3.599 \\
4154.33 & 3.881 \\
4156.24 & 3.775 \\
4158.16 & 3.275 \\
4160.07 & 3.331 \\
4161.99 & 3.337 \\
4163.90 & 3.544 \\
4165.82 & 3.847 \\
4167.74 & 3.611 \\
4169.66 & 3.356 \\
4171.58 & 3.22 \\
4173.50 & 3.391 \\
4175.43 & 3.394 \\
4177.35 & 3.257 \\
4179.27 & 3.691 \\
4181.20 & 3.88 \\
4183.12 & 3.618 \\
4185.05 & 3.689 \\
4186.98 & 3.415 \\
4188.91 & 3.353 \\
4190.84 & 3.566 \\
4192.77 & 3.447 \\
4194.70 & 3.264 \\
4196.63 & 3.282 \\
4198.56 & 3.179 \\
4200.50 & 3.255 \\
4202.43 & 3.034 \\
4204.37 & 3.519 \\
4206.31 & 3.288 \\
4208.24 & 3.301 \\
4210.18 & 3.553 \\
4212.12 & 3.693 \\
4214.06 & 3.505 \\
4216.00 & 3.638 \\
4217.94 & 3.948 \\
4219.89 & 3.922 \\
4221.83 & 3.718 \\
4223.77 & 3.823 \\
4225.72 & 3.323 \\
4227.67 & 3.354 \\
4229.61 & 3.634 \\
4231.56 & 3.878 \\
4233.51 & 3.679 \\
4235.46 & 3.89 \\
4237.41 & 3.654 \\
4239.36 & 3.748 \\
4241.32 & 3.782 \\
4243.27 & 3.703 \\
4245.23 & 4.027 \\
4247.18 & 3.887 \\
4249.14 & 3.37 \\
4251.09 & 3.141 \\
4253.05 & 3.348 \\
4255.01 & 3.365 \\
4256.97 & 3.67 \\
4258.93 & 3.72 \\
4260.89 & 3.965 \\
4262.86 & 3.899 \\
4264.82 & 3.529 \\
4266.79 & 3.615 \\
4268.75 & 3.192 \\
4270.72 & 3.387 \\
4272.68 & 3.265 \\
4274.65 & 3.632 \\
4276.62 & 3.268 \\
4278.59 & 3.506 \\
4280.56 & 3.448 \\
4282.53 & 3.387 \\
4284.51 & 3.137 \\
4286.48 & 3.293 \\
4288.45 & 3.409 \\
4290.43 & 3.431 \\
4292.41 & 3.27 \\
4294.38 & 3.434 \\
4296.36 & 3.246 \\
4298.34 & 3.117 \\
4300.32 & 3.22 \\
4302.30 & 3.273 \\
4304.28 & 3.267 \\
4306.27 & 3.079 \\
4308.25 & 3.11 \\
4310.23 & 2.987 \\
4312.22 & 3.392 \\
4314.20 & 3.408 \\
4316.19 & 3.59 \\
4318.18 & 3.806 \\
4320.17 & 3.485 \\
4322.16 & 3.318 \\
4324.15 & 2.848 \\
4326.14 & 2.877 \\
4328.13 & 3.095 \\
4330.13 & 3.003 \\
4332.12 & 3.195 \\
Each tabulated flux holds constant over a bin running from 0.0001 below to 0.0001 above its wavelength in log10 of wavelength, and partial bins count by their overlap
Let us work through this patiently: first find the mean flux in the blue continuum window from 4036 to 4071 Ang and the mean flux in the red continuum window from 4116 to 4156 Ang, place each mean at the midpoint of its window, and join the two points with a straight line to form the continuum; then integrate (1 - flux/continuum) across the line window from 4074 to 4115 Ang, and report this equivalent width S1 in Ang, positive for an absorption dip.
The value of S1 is 2.99 Ang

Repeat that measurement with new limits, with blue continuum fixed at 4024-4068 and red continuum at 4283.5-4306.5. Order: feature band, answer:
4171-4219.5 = -0.2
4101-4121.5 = 1.3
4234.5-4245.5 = -1.4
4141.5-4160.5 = 0.2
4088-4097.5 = 1.0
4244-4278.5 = -2.2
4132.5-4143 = 0.2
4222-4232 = -0.6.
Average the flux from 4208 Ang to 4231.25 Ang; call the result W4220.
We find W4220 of 3.64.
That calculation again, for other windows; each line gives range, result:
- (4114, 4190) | 3.5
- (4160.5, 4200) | 3.46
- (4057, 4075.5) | 3.6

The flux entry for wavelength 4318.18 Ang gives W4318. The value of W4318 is 3.806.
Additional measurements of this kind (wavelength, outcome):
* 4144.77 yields 3.331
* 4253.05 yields 3.348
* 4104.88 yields 3.086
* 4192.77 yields 3.447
